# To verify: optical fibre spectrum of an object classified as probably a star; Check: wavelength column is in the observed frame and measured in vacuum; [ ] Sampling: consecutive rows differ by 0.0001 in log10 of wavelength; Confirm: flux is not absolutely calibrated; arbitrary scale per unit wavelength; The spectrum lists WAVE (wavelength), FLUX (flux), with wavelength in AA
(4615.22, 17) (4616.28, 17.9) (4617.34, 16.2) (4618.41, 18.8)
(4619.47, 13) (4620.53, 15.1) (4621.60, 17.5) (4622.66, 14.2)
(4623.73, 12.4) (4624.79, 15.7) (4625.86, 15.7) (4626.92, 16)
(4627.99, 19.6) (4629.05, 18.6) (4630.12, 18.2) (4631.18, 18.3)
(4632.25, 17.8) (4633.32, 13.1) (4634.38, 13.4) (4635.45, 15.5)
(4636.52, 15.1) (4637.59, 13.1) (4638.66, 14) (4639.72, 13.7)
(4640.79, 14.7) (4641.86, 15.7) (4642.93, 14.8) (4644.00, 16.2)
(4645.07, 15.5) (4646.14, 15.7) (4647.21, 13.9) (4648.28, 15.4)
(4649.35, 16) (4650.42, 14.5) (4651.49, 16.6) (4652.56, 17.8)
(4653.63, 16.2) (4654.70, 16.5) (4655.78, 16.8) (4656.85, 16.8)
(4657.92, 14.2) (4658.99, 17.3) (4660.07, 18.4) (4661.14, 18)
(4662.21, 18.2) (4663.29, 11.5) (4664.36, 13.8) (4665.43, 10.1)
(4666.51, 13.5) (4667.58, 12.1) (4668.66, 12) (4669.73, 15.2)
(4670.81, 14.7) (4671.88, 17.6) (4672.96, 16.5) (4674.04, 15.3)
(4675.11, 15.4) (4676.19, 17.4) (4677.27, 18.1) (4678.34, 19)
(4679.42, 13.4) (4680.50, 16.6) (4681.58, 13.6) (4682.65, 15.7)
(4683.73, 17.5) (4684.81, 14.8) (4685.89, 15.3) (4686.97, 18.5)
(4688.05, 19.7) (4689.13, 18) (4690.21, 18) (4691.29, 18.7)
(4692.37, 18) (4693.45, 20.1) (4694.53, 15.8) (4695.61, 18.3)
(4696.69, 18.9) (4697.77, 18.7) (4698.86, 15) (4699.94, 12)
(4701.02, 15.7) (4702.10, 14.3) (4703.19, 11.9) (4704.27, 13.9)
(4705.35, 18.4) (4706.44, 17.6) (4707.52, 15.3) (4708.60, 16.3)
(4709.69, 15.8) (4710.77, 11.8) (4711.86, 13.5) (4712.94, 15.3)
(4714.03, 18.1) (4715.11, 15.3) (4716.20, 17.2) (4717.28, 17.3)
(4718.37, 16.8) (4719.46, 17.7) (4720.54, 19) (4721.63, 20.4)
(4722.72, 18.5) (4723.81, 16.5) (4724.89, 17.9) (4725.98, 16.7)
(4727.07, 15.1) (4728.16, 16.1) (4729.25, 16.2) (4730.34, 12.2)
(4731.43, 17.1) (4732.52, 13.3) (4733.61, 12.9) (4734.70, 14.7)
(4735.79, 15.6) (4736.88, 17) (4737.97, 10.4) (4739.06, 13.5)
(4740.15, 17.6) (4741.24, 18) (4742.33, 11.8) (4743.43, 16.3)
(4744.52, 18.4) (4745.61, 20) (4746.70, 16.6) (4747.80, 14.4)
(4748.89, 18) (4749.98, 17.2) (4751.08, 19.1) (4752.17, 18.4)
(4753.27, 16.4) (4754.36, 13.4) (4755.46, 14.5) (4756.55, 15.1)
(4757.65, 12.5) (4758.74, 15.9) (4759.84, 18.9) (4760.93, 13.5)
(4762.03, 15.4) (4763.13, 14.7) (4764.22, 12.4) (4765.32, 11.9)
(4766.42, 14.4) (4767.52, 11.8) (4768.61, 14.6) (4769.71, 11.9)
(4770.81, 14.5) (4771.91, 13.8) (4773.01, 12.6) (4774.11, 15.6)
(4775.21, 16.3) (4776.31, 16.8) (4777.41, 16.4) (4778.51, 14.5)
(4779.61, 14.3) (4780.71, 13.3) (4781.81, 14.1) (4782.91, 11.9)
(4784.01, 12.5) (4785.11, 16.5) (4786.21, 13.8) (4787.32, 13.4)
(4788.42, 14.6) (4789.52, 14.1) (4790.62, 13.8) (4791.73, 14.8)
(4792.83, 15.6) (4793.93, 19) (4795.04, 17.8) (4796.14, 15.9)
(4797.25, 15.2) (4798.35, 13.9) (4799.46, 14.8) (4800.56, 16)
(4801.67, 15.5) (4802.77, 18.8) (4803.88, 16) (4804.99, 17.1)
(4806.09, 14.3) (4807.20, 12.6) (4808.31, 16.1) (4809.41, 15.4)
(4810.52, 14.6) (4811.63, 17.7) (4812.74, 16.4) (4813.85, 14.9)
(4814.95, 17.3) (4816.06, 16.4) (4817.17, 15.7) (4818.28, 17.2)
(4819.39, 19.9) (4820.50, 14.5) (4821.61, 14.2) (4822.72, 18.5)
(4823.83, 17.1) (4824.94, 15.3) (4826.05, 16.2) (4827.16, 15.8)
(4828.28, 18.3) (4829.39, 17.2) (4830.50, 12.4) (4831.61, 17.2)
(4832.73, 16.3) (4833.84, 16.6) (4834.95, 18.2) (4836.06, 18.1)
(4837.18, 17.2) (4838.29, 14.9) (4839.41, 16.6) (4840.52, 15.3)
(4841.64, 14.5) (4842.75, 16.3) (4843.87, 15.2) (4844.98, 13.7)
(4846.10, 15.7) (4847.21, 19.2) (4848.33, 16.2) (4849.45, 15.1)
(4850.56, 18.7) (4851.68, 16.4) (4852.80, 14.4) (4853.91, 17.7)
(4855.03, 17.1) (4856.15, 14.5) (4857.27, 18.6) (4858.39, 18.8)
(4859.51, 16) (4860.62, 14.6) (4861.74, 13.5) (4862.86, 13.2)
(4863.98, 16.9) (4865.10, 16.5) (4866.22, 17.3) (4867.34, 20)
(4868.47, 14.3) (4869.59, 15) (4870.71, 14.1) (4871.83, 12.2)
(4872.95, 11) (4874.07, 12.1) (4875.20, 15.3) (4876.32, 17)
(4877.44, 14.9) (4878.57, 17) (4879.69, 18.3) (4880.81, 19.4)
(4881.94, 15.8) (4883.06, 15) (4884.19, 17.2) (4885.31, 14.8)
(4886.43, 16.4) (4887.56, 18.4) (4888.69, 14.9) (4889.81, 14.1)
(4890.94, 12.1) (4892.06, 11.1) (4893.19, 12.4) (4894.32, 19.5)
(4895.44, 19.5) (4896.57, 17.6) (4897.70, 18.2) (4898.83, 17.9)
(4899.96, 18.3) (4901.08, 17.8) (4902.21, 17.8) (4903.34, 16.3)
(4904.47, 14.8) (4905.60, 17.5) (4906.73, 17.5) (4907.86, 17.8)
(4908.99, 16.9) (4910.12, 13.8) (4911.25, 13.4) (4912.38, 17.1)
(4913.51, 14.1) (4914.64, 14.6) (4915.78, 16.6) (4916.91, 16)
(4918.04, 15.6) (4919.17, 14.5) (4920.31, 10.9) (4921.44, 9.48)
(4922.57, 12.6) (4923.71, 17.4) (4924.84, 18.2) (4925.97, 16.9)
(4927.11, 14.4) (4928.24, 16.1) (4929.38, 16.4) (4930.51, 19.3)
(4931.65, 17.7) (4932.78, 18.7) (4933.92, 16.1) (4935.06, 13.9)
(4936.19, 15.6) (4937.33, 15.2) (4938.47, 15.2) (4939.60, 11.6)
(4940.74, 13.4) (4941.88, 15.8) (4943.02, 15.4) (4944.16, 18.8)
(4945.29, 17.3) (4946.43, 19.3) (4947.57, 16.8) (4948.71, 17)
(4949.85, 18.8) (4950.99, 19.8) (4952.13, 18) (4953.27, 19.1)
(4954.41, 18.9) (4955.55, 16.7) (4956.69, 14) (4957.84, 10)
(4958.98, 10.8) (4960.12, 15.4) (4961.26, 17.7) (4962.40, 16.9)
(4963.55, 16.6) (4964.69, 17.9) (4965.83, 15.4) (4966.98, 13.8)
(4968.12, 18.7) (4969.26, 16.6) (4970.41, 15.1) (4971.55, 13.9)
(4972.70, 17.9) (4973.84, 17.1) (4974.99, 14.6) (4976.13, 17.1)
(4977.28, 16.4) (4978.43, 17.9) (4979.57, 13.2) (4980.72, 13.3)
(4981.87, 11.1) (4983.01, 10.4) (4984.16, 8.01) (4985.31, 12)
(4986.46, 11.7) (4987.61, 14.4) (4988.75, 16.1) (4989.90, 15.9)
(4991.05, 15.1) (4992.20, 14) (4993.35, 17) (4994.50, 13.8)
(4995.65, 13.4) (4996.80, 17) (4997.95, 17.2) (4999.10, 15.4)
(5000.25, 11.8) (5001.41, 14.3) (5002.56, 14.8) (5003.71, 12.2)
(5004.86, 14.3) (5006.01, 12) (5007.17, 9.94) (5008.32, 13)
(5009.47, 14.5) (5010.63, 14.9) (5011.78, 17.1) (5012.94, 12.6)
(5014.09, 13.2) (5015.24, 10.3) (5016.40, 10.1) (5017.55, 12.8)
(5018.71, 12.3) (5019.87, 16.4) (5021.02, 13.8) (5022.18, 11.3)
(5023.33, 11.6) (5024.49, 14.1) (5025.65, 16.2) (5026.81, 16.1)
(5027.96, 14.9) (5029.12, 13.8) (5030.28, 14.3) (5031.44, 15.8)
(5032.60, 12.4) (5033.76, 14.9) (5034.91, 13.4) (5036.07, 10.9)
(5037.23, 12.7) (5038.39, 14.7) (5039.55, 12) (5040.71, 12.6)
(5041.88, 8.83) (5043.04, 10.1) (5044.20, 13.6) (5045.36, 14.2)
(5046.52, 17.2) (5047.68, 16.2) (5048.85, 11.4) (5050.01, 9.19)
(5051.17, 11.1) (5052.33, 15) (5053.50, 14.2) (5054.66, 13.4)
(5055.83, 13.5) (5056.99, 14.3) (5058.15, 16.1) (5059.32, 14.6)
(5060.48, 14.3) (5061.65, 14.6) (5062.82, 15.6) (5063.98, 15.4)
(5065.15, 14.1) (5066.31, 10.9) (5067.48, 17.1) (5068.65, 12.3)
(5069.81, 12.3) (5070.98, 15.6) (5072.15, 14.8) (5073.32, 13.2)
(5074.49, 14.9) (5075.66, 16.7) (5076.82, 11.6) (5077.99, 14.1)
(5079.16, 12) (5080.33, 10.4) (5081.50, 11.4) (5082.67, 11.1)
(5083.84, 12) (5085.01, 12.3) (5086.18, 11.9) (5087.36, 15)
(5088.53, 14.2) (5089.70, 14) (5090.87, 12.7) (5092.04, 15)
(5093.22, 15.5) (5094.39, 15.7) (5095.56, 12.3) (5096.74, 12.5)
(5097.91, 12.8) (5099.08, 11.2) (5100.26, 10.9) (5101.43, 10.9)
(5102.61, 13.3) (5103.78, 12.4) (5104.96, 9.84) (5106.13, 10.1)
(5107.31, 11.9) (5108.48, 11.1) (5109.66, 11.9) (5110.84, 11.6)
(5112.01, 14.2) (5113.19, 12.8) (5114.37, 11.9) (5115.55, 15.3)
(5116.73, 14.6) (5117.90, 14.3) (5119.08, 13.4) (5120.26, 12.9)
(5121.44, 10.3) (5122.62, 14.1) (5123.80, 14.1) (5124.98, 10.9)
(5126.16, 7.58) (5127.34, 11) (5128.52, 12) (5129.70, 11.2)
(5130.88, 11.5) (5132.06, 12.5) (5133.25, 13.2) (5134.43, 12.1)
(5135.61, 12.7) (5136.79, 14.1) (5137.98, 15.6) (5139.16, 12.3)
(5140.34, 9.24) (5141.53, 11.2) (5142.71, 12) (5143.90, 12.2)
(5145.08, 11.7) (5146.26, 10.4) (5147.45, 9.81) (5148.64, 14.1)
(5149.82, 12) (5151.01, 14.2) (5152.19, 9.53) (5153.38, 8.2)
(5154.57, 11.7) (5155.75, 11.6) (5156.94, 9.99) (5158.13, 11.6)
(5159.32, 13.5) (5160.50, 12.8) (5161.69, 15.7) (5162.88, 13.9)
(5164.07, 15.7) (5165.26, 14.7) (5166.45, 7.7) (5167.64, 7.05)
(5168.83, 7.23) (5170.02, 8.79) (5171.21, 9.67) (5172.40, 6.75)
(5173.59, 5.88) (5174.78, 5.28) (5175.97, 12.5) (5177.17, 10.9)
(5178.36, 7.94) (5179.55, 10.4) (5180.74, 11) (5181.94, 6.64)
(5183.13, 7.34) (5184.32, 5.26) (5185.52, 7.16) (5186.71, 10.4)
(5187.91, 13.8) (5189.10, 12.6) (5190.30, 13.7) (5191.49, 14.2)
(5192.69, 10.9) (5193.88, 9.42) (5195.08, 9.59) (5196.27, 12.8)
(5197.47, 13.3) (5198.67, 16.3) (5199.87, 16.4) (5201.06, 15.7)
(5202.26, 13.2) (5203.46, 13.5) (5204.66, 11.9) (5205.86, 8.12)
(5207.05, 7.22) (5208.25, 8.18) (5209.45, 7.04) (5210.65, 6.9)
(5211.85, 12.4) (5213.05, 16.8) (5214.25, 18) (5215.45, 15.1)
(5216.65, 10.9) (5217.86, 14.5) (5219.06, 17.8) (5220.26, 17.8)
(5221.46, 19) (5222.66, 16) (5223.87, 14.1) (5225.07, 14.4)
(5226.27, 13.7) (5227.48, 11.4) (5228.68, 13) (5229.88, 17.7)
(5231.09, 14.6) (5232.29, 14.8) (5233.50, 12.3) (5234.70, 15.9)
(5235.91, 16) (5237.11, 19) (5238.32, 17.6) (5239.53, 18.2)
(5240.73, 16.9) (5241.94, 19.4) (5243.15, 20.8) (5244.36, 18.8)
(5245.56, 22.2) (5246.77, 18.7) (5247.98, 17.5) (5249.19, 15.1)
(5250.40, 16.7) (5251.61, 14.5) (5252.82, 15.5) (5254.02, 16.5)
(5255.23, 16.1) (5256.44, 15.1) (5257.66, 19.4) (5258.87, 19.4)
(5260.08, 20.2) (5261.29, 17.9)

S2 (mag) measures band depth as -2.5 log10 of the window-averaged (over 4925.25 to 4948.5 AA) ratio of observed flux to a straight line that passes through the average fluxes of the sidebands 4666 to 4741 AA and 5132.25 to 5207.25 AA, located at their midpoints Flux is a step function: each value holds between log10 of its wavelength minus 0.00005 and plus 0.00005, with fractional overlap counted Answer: -0.188 mag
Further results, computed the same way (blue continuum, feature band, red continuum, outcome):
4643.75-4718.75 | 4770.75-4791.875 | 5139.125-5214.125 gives 0.04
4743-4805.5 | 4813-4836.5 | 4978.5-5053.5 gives -0.12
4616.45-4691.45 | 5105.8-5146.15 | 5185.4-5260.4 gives 0.21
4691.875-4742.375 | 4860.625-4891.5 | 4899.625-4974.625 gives 0.04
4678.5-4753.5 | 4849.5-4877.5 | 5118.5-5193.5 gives -0.08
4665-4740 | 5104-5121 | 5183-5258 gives 0.17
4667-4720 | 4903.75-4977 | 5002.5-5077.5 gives -0.12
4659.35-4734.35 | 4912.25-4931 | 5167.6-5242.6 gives -0.06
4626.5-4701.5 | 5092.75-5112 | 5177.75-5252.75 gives 0.17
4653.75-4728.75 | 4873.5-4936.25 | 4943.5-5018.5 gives -0.05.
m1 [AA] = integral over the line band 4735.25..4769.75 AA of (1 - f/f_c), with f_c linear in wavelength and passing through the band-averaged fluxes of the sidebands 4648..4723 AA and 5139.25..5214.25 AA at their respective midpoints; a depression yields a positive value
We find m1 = 0.3 AA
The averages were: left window 16.2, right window 11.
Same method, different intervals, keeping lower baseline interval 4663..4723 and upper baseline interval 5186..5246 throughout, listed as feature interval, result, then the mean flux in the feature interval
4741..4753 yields -0.9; 17.1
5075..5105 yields 3.8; 12.8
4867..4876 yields 0.7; 14.2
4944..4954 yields -2.1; 18.3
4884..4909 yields -1.8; 16.5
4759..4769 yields 1.0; 14.2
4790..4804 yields -0.2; 15.9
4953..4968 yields -0.5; 15.7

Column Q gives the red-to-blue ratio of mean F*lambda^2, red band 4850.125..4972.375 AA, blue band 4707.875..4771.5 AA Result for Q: 1.1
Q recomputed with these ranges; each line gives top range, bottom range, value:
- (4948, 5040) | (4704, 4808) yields 1.04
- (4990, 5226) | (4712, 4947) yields 0.90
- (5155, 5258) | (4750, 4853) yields 1.00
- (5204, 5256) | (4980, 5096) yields 1.20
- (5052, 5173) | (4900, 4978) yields 0.84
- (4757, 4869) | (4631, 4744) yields 1.04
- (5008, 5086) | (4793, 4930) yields 0.91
